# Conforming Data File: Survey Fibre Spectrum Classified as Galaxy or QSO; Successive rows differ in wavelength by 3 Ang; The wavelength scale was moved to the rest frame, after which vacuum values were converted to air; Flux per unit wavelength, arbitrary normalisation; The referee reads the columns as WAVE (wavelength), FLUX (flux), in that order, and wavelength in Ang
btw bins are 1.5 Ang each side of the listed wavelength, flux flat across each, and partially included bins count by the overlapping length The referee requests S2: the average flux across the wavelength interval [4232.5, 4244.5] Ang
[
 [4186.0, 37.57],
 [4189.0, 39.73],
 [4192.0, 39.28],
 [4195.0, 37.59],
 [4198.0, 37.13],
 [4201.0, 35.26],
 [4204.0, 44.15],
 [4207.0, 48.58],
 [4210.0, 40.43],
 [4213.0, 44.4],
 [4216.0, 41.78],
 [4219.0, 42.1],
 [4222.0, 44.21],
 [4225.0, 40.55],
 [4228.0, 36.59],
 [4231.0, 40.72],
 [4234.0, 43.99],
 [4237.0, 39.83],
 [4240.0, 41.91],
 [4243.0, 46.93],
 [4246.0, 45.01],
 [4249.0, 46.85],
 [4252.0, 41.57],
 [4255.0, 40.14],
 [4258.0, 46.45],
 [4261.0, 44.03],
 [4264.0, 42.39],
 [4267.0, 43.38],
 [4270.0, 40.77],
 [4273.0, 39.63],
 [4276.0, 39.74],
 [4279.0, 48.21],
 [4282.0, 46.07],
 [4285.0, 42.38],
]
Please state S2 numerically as 43.2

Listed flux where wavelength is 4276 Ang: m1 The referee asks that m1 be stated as 39.74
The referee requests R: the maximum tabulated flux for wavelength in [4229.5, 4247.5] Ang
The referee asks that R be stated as 46.93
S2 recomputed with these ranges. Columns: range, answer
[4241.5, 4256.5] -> 44.1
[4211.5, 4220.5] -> 42.8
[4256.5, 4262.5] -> 45.2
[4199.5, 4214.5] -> 42.6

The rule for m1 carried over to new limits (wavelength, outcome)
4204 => 44.15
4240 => 41.91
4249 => 46.85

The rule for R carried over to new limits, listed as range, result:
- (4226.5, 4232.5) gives 40.72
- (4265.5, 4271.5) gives 43.38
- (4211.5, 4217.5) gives 44.4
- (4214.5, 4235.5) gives 44.21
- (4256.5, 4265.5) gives 46.45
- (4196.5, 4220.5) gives 48.58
